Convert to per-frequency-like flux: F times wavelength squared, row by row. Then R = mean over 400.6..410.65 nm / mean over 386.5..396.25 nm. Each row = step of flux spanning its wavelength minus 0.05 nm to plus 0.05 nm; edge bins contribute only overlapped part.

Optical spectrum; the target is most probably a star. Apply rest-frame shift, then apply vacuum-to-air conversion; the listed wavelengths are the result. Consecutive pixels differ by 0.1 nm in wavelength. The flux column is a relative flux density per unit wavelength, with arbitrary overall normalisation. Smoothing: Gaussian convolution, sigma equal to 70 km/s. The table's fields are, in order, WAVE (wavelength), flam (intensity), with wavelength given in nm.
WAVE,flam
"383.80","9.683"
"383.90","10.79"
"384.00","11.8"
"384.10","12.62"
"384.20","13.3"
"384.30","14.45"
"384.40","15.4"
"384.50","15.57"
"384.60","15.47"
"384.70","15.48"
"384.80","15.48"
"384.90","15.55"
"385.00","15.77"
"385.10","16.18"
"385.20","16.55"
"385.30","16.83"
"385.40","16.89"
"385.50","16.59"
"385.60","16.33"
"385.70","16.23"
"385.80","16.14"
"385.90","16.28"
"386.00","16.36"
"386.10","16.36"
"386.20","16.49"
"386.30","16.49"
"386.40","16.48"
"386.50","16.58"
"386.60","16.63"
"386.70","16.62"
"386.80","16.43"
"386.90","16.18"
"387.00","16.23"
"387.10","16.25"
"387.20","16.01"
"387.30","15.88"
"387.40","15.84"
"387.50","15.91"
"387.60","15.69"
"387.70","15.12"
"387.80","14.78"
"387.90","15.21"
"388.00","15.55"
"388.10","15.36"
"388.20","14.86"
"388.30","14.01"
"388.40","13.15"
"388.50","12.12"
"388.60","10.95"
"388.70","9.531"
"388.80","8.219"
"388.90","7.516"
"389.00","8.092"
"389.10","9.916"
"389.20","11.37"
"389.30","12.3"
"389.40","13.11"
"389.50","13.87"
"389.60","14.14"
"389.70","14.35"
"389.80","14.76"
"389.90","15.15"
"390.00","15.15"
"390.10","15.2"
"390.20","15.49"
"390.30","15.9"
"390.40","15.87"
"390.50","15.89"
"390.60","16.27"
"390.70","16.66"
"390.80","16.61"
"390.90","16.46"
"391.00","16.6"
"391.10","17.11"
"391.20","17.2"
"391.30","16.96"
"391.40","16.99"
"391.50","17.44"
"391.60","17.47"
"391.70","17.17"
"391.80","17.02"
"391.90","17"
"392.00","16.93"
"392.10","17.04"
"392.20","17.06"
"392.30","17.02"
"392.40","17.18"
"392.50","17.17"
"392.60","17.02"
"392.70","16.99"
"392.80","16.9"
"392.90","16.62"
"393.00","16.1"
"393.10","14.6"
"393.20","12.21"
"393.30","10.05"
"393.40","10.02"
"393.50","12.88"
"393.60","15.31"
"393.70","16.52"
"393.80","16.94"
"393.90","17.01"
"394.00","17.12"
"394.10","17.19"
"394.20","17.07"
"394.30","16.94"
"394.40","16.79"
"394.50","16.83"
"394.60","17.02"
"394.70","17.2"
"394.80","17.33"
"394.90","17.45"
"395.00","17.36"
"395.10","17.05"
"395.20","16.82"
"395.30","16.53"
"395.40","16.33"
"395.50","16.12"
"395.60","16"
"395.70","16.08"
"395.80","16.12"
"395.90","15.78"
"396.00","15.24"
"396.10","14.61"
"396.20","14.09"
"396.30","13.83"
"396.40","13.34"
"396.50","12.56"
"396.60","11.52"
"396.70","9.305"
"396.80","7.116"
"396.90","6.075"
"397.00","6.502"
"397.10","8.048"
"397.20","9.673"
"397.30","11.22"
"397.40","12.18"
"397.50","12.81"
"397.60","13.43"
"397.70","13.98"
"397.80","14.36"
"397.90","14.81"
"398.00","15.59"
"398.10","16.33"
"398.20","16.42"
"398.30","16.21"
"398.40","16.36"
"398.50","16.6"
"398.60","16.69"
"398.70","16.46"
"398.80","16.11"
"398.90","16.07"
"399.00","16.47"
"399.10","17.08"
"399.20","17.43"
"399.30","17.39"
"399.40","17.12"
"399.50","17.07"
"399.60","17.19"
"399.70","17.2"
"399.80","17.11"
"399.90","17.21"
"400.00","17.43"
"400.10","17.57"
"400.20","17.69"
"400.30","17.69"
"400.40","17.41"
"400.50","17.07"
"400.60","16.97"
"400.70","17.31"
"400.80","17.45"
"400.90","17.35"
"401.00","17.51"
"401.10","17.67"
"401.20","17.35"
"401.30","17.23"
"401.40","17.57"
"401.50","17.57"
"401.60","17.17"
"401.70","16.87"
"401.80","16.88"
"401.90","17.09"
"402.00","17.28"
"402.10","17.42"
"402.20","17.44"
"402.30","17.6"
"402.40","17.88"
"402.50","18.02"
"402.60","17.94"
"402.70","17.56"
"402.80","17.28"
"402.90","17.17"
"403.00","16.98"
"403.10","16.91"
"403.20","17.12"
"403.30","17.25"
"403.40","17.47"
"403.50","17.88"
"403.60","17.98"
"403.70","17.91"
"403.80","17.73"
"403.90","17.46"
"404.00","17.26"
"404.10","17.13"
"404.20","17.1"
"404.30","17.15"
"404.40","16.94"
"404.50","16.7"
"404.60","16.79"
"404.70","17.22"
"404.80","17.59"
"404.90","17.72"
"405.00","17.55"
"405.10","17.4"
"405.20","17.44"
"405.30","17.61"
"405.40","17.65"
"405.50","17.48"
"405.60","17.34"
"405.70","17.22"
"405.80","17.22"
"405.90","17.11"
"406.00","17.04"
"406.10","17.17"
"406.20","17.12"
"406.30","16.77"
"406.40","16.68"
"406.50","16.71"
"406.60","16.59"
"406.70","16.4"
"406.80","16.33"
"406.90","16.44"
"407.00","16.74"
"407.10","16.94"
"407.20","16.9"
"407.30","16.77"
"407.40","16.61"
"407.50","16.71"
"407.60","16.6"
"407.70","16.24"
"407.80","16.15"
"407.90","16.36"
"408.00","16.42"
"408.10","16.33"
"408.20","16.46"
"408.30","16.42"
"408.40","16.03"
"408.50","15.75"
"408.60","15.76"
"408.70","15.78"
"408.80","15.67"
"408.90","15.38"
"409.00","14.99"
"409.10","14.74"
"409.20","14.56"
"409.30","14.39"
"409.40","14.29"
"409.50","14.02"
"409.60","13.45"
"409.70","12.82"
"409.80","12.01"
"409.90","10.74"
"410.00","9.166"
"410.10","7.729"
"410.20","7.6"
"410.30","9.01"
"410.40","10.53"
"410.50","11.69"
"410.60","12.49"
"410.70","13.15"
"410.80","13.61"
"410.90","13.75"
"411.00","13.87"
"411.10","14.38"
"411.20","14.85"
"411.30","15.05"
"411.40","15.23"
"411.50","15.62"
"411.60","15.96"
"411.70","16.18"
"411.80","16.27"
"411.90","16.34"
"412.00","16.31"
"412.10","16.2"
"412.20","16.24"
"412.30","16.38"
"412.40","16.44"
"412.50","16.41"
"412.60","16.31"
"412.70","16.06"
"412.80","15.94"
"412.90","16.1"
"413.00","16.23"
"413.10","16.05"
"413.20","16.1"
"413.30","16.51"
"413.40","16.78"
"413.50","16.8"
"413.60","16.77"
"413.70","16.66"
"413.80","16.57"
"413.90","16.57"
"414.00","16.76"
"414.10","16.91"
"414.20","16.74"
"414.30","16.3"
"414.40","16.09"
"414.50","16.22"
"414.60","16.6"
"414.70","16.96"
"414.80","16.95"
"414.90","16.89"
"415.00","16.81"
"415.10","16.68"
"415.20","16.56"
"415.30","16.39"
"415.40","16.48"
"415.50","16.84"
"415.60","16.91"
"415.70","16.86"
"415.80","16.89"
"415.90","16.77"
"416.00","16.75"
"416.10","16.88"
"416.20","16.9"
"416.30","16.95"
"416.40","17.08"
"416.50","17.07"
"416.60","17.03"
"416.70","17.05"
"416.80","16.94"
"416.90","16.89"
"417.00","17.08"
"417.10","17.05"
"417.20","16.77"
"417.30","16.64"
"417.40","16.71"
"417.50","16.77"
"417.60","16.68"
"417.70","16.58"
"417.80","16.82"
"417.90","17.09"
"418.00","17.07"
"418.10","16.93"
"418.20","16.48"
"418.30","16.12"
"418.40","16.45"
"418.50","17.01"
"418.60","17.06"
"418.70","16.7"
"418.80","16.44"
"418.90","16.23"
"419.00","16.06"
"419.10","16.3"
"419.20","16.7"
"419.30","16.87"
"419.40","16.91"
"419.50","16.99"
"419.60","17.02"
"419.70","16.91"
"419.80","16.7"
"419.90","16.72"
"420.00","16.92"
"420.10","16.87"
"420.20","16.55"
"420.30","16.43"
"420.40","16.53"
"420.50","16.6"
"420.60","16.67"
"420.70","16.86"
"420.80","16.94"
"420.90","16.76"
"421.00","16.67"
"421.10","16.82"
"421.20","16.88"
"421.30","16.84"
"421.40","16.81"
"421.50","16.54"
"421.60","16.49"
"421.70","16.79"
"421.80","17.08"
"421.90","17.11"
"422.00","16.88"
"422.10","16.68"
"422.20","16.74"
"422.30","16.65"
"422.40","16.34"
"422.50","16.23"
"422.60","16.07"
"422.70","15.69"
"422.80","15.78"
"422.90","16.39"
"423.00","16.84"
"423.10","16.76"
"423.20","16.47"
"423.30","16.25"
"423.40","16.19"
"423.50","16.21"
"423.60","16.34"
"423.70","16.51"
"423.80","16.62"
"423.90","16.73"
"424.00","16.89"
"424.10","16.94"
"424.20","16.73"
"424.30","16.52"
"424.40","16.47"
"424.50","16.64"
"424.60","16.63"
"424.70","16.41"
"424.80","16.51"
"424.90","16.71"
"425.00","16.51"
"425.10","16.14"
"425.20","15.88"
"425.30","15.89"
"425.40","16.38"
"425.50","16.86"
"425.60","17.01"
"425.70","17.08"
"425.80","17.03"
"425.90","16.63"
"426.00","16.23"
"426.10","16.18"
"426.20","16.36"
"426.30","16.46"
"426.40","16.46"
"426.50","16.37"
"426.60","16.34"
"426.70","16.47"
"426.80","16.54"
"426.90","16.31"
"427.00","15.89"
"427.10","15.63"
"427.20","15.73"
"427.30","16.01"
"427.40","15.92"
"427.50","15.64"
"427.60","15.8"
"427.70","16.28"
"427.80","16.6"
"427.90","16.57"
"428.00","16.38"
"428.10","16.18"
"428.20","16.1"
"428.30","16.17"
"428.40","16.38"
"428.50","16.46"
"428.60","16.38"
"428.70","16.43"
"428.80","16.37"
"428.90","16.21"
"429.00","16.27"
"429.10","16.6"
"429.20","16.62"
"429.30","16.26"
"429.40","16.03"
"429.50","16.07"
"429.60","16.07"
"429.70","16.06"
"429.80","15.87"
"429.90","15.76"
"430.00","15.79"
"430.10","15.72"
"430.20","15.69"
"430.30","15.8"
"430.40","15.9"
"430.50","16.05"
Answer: 1.13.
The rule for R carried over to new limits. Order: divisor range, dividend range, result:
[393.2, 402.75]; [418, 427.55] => 1.19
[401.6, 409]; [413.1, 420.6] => 1.04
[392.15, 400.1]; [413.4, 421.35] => 1.22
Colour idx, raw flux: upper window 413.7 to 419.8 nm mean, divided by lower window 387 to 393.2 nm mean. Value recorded 1.11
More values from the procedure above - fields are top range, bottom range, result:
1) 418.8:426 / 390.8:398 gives 1.10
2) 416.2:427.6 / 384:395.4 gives 1.07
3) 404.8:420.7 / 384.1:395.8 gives 1.03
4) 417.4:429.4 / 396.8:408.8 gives 1.00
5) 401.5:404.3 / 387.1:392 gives 1.18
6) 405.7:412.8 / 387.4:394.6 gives 1.00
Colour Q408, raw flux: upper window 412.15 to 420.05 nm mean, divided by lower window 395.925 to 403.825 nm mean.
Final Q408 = 1.1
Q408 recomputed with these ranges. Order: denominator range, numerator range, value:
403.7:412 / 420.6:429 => 1.06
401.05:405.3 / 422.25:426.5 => 0.95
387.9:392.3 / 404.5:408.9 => 1.14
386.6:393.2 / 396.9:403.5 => 1.07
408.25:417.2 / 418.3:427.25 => 1.07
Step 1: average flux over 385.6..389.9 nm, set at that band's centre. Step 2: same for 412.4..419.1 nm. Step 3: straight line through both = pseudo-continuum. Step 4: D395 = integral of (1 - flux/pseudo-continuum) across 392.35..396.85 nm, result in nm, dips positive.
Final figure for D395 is -0.12 nm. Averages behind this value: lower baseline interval 14.4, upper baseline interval 16.7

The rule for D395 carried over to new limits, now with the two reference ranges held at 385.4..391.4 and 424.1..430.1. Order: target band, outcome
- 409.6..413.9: 0.34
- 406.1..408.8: -0.15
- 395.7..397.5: 0.41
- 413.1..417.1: -0.22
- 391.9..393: -0.14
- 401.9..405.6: -0.46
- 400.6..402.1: -0.19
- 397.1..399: 0.08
